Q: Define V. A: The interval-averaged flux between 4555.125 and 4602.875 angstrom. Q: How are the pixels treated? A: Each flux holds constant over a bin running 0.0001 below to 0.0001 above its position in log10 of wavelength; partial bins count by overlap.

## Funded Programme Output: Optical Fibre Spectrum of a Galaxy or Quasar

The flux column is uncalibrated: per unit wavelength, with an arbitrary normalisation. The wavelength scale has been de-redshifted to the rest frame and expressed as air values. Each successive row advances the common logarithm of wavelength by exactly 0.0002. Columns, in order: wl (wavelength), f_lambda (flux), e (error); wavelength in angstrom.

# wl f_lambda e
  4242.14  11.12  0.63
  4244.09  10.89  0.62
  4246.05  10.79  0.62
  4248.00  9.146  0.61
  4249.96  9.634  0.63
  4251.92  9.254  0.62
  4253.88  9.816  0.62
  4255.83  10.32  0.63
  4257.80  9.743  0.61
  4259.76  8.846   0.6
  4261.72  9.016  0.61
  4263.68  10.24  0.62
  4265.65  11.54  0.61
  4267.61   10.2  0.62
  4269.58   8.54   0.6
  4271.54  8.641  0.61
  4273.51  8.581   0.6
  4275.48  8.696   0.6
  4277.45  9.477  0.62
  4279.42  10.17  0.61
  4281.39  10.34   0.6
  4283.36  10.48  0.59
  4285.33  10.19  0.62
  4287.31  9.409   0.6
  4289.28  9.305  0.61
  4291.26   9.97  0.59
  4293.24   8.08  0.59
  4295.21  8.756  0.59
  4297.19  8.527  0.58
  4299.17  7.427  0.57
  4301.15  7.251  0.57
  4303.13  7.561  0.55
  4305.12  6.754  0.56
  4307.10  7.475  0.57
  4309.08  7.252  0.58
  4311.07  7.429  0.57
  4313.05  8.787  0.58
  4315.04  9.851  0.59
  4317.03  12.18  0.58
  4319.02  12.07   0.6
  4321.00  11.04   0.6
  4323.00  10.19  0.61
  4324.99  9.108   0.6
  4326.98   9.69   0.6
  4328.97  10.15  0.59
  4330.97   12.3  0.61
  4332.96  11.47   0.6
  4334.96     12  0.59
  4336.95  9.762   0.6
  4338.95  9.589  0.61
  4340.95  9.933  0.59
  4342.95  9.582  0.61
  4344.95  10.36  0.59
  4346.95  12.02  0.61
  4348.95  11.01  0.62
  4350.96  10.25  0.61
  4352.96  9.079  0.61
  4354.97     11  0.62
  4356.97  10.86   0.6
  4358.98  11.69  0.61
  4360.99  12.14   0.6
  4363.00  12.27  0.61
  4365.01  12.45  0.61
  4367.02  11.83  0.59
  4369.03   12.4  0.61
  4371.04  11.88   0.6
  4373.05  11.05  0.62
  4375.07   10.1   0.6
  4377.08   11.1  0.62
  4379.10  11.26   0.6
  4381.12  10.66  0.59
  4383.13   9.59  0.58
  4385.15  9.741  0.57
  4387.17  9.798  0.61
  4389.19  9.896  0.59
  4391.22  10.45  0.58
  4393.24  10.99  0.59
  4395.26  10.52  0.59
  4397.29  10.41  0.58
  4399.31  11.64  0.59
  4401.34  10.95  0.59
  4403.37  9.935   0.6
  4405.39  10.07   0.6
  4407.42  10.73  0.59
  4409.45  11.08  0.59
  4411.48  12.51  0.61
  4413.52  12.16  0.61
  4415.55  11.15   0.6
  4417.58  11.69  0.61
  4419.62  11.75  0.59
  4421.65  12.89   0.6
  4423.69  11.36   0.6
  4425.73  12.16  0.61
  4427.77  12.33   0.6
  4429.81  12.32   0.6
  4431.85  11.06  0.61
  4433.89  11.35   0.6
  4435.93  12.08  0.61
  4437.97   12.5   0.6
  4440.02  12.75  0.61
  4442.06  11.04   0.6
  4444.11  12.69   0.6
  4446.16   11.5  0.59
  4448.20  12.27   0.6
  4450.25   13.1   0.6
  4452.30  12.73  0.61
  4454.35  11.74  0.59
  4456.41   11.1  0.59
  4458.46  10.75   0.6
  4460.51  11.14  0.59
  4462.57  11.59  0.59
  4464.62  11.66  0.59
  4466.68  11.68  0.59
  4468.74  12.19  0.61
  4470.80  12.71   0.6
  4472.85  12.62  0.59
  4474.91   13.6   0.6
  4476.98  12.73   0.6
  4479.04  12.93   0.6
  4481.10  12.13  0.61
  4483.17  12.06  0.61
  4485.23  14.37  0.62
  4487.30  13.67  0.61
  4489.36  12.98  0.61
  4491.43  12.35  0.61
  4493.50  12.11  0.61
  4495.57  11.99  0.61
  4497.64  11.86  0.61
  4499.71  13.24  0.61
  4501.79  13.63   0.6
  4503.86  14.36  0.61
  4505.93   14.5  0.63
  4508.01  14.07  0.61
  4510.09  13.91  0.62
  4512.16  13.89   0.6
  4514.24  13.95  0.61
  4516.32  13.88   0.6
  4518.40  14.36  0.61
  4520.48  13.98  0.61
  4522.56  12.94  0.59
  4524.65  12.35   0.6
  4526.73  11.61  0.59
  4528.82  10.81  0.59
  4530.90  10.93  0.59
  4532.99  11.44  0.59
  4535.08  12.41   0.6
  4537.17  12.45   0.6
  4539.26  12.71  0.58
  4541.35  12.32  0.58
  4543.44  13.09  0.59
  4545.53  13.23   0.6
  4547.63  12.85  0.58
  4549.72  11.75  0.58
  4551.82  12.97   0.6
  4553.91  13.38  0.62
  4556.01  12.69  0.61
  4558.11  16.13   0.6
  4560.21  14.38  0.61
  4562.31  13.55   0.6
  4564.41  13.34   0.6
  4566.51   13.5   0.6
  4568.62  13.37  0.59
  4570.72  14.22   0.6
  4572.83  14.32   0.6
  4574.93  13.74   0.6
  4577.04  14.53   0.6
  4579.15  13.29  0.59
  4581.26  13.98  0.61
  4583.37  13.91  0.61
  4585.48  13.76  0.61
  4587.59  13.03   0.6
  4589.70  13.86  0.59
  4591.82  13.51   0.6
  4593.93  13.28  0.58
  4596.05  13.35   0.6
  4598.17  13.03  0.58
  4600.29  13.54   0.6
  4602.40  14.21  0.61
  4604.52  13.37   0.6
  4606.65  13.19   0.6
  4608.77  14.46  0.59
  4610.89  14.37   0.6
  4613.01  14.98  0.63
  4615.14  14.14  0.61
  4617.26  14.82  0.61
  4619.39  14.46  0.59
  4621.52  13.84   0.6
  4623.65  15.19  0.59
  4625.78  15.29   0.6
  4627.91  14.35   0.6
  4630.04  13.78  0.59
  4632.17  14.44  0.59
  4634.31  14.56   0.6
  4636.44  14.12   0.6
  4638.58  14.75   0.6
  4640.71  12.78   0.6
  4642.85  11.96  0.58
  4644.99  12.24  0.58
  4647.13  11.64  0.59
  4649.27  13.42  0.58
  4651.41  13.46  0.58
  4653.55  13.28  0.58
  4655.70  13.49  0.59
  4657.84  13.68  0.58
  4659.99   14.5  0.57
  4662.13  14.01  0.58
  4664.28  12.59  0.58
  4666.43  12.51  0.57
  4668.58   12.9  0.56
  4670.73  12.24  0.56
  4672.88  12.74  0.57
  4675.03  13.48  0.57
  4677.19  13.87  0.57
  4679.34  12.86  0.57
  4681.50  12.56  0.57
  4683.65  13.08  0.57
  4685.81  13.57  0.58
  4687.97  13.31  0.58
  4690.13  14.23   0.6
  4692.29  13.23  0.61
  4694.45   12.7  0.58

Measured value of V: 13.8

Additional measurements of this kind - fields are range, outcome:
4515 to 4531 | 12.7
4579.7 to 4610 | 13.6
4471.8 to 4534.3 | 13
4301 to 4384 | 10.4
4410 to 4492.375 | 12.2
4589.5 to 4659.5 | 13.8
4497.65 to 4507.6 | 13.7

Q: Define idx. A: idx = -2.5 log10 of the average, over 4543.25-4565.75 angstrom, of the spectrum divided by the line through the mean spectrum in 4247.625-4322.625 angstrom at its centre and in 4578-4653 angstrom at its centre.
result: -0.04 mag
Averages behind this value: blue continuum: 9.27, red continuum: 13.8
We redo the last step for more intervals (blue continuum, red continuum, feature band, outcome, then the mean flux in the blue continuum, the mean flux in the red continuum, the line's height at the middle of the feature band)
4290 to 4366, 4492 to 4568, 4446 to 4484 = -0.01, 9.93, 13.1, 12.1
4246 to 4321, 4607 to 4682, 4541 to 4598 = -0.07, 9.26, 13.7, 12.7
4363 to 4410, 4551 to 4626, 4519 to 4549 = 0.06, 10.8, 13.9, 13.1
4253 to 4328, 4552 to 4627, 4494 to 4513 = -0.07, 9.29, 13.9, 12.6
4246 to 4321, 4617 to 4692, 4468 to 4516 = -0.13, 9.26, 13.5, 11.7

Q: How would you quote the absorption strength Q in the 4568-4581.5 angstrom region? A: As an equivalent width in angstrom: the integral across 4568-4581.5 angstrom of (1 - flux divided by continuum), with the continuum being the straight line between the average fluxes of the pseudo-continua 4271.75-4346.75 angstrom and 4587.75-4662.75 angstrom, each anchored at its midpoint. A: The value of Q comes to -0.8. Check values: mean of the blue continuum 9.51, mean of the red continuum 13.8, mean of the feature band 13.9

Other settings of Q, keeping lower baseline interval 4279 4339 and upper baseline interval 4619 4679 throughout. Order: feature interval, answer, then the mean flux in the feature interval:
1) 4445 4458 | -0.97 angstrom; 12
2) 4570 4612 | -2.95 angstrom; 13.7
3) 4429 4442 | -1.10 angstrom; 11.9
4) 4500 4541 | -3.60 angstrom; 13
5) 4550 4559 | -0.84 angstrom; 13.6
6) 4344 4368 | -2.84 angstrom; 11.2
